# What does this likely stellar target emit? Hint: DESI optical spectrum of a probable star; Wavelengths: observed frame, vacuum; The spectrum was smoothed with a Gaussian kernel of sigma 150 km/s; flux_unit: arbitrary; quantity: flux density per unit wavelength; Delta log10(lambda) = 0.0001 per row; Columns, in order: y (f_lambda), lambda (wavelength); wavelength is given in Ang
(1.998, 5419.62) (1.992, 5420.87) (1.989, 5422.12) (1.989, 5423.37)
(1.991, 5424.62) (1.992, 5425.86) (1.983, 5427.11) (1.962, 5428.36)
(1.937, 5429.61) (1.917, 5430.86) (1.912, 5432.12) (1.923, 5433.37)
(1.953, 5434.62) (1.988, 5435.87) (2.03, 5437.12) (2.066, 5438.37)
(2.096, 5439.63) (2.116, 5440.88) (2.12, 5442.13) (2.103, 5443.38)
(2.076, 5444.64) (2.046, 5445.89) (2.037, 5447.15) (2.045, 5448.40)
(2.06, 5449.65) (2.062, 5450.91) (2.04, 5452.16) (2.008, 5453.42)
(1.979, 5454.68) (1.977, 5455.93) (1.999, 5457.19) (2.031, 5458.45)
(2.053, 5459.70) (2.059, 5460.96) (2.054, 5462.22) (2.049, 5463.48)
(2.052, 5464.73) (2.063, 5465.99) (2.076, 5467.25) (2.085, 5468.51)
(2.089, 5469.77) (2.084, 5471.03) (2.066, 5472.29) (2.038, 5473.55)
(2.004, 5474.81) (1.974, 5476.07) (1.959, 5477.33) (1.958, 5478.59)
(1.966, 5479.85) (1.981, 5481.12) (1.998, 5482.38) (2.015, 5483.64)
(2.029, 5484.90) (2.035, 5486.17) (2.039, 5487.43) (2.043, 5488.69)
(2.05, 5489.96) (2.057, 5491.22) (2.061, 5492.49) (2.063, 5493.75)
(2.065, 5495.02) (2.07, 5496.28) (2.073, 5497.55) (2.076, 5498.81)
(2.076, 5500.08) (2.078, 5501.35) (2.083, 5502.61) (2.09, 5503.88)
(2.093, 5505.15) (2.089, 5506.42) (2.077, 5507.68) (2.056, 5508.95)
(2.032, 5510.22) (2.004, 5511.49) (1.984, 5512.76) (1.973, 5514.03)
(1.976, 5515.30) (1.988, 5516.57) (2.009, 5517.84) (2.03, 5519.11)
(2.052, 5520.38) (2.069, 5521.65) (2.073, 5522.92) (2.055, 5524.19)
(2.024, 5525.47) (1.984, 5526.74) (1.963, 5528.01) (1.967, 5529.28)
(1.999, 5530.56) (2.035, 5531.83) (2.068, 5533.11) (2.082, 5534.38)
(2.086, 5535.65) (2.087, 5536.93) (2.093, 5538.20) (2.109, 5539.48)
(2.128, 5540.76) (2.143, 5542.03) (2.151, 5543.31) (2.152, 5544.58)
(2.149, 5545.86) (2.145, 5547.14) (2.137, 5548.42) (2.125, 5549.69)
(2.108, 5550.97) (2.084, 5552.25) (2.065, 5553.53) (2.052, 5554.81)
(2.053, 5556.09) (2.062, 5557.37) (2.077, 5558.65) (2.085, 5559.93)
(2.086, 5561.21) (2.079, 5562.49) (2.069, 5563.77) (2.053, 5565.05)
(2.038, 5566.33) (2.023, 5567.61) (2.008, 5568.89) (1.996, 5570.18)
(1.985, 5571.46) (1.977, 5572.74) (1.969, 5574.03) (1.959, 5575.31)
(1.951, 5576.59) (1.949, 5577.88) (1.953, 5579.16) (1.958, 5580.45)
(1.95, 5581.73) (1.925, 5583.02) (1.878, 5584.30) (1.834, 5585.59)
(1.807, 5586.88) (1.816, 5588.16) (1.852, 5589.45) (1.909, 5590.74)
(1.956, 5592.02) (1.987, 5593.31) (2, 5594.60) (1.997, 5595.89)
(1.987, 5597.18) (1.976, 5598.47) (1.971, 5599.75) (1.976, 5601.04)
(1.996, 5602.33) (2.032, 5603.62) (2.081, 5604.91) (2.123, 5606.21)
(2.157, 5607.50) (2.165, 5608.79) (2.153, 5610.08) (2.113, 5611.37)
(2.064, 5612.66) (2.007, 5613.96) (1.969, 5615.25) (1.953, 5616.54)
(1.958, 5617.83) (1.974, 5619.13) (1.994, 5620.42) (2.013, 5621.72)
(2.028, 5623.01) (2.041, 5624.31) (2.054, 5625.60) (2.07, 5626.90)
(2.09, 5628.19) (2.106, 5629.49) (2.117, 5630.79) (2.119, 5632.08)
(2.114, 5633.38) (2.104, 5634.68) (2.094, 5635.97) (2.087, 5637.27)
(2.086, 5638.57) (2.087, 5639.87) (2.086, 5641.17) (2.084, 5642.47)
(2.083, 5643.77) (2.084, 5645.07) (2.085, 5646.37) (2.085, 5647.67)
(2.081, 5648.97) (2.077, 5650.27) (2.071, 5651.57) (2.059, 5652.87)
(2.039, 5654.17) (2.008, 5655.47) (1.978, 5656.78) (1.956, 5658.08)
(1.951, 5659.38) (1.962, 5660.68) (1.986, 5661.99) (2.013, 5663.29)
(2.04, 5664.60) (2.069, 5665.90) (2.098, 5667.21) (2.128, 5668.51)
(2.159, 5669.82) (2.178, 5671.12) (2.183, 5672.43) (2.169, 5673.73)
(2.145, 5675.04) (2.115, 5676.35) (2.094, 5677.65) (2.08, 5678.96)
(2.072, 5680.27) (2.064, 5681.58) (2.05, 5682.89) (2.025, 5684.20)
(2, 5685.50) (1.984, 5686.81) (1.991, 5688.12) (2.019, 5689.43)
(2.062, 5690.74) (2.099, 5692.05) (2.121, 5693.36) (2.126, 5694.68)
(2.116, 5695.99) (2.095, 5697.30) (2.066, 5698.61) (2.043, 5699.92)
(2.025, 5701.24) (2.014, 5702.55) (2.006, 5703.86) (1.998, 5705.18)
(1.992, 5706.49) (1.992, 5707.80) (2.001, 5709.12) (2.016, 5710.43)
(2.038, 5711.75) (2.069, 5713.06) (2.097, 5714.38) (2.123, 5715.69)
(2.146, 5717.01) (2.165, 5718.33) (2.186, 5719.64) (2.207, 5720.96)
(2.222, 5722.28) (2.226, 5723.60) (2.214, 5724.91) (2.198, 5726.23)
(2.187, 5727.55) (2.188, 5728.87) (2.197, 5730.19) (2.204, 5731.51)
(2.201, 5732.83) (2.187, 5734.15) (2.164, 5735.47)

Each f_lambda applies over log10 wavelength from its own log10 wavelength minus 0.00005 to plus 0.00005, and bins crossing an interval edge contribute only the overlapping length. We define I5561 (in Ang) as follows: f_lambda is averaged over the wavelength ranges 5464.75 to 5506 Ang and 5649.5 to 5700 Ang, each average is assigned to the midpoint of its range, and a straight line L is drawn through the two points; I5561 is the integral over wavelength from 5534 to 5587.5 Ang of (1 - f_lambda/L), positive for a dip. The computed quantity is 0.37 Ang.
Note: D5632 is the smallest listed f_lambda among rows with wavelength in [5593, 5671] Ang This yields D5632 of 1.951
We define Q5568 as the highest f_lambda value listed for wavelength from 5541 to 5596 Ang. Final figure 2.152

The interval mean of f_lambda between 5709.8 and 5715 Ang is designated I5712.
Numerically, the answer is 2.05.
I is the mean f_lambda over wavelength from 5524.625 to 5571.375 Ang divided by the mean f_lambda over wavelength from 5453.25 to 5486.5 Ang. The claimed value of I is 1.02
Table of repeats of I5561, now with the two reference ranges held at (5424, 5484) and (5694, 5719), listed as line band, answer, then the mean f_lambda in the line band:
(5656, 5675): -0.1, 2.06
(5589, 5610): 0.3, 2.02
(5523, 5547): -0.4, 2.07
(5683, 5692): 0.2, 2.02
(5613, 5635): 0.1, 2.04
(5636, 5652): -0.3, 2.08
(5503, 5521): 0.0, 2.03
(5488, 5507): -0.4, 2.07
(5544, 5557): -0.4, 2.1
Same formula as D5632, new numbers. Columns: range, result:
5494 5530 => 1.963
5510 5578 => 1.949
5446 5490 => 1.958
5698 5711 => 1.992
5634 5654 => 2.059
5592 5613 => 1.956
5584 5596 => 1.807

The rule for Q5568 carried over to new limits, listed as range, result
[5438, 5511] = 2.12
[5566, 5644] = 2.165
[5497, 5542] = 2.128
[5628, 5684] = 2.183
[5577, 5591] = 1.958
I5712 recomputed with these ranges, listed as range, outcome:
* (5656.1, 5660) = 1.96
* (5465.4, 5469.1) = 2.07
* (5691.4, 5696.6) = 2.11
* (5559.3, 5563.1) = 2.08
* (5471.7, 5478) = 2.01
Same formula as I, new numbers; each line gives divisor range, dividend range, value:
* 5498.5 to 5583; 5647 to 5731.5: 1.02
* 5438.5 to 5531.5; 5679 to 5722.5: 1.01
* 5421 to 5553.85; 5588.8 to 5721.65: 1.01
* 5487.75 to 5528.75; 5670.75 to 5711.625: 1.01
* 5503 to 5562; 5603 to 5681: 1.00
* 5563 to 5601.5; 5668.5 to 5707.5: 1.06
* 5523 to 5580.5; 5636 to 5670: 1.00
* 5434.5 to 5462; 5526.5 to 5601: 0.99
